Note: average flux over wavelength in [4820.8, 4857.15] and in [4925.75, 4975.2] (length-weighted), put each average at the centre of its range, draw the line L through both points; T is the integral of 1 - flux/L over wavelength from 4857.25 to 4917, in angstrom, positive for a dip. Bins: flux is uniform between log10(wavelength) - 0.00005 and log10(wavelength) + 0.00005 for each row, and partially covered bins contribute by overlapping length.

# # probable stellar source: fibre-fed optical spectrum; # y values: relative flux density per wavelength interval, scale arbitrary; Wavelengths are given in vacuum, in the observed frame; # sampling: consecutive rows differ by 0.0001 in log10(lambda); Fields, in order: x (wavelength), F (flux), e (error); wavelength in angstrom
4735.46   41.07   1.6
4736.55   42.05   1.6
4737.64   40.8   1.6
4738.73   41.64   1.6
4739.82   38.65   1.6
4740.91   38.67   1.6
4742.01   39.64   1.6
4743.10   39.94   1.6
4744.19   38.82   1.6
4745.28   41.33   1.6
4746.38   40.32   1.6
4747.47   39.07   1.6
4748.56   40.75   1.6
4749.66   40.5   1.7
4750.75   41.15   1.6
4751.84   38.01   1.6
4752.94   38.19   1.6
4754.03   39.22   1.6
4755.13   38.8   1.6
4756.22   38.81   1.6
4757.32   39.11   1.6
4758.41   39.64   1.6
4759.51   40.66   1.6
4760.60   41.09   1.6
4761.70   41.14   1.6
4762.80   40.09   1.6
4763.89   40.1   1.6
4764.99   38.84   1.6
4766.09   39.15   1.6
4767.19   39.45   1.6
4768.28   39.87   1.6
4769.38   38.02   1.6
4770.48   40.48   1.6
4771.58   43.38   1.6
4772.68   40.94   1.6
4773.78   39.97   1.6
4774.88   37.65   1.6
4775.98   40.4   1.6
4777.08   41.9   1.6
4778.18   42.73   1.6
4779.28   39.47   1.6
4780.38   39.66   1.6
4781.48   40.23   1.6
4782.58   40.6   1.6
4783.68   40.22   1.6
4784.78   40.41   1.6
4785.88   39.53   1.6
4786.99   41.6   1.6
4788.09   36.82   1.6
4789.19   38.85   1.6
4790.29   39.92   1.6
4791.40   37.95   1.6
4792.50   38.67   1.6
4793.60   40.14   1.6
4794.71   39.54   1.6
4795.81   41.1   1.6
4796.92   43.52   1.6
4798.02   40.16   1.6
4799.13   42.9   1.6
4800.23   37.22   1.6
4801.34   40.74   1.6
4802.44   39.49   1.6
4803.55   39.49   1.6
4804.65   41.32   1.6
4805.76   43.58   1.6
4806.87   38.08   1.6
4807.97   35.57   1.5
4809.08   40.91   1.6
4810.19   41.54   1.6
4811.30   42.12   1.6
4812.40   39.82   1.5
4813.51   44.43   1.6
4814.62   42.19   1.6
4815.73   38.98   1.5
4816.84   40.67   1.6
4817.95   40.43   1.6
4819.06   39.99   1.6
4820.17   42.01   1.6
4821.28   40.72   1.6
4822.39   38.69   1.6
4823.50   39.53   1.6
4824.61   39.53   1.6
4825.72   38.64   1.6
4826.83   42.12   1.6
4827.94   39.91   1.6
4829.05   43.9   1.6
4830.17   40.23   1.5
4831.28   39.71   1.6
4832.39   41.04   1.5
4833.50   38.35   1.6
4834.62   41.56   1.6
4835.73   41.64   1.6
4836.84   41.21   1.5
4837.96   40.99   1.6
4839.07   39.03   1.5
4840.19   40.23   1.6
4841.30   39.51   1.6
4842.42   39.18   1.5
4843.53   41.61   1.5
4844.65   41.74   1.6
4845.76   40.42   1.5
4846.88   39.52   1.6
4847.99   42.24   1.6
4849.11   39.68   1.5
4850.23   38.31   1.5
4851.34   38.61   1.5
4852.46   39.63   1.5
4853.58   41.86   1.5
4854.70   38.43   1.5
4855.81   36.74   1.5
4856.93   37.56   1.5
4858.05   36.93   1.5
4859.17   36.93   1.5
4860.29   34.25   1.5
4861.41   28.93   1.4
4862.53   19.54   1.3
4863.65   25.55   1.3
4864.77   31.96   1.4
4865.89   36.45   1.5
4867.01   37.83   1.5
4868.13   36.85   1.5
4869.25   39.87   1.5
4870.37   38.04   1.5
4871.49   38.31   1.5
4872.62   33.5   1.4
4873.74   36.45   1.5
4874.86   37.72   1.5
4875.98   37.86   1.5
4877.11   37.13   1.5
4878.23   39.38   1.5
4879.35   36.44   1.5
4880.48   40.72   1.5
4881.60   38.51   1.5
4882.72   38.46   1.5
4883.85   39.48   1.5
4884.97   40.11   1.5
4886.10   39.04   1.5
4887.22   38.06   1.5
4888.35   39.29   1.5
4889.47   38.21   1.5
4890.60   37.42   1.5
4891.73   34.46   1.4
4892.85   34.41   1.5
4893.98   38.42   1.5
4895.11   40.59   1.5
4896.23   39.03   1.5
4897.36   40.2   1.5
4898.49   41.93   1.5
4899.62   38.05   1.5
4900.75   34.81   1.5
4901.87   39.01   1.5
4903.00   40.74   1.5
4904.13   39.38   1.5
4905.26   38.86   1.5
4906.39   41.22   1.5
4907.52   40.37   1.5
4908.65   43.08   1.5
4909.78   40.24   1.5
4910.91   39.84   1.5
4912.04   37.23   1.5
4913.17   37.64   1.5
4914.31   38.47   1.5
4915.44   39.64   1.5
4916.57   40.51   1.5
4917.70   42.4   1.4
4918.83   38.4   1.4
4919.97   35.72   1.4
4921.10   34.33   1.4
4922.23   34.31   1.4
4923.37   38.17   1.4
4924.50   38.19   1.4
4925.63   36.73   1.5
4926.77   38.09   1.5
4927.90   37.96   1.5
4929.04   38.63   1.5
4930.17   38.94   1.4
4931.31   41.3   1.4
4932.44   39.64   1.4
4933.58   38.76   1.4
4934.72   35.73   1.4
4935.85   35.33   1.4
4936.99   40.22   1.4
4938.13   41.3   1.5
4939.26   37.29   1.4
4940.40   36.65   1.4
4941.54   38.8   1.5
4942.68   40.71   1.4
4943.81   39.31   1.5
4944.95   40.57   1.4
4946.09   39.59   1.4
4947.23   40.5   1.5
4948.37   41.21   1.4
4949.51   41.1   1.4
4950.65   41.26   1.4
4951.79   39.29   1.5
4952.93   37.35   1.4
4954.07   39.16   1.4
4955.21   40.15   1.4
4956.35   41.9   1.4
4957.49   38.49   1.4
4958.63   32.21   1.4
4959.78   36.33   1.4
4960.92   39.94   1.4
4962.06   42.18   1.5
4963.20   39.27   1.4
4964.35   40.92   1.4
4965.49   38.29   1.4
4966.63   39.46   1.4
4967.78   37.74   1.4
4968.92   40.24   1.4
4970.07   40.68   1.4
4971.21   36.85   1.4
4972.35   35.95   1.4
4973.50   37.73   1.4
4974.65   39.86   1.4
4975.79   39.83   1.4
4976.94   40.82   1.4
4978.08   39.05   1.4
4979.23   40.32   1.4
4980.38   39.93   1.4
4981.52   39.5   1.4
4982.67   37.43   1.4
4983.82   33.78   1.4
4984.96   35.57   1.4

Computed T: 3.2 angstrom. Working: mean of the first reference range 40.1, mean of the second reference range 39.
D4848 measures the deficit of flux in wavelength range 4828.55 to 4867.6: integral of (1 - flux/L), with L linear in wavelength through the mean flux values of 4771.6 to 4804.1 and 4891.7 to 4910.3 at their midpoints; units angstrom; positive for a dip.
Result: 1.6 angstrom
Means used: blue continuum 40.1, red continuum 39.2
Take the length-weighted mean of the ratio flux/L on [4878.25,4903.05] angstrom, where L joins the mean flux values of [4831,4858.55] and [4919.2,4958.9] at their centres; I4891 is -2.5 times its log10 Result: 0.021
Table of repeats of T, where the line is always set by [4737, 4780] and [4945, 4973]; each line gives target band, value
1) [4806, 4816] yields -0.2 angstrom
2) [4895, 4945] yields 0.7 angstrom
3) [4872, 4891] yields 0.7 angstrom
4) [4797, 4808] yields -0.1 angstrom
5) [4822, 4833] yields -0.2 angstrom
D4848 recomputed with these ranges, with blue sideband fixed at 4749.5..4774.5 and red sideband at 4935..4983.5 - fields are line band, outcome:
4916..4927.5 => 0.5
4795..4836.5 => -1.0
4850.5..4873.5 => 2.3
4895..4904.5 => 0.0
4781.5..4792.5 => 0.1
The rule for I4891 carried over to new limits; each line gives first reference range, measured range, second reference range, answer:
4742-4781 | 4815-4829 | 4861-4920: -0.038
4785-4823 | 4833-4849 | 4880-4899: -0.025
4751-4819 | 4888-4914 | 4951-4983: 0.014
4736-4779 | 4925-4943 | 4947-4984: 0.021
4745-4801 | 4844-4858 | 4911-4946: -0.008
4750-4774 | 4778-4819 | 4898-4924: -0.018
